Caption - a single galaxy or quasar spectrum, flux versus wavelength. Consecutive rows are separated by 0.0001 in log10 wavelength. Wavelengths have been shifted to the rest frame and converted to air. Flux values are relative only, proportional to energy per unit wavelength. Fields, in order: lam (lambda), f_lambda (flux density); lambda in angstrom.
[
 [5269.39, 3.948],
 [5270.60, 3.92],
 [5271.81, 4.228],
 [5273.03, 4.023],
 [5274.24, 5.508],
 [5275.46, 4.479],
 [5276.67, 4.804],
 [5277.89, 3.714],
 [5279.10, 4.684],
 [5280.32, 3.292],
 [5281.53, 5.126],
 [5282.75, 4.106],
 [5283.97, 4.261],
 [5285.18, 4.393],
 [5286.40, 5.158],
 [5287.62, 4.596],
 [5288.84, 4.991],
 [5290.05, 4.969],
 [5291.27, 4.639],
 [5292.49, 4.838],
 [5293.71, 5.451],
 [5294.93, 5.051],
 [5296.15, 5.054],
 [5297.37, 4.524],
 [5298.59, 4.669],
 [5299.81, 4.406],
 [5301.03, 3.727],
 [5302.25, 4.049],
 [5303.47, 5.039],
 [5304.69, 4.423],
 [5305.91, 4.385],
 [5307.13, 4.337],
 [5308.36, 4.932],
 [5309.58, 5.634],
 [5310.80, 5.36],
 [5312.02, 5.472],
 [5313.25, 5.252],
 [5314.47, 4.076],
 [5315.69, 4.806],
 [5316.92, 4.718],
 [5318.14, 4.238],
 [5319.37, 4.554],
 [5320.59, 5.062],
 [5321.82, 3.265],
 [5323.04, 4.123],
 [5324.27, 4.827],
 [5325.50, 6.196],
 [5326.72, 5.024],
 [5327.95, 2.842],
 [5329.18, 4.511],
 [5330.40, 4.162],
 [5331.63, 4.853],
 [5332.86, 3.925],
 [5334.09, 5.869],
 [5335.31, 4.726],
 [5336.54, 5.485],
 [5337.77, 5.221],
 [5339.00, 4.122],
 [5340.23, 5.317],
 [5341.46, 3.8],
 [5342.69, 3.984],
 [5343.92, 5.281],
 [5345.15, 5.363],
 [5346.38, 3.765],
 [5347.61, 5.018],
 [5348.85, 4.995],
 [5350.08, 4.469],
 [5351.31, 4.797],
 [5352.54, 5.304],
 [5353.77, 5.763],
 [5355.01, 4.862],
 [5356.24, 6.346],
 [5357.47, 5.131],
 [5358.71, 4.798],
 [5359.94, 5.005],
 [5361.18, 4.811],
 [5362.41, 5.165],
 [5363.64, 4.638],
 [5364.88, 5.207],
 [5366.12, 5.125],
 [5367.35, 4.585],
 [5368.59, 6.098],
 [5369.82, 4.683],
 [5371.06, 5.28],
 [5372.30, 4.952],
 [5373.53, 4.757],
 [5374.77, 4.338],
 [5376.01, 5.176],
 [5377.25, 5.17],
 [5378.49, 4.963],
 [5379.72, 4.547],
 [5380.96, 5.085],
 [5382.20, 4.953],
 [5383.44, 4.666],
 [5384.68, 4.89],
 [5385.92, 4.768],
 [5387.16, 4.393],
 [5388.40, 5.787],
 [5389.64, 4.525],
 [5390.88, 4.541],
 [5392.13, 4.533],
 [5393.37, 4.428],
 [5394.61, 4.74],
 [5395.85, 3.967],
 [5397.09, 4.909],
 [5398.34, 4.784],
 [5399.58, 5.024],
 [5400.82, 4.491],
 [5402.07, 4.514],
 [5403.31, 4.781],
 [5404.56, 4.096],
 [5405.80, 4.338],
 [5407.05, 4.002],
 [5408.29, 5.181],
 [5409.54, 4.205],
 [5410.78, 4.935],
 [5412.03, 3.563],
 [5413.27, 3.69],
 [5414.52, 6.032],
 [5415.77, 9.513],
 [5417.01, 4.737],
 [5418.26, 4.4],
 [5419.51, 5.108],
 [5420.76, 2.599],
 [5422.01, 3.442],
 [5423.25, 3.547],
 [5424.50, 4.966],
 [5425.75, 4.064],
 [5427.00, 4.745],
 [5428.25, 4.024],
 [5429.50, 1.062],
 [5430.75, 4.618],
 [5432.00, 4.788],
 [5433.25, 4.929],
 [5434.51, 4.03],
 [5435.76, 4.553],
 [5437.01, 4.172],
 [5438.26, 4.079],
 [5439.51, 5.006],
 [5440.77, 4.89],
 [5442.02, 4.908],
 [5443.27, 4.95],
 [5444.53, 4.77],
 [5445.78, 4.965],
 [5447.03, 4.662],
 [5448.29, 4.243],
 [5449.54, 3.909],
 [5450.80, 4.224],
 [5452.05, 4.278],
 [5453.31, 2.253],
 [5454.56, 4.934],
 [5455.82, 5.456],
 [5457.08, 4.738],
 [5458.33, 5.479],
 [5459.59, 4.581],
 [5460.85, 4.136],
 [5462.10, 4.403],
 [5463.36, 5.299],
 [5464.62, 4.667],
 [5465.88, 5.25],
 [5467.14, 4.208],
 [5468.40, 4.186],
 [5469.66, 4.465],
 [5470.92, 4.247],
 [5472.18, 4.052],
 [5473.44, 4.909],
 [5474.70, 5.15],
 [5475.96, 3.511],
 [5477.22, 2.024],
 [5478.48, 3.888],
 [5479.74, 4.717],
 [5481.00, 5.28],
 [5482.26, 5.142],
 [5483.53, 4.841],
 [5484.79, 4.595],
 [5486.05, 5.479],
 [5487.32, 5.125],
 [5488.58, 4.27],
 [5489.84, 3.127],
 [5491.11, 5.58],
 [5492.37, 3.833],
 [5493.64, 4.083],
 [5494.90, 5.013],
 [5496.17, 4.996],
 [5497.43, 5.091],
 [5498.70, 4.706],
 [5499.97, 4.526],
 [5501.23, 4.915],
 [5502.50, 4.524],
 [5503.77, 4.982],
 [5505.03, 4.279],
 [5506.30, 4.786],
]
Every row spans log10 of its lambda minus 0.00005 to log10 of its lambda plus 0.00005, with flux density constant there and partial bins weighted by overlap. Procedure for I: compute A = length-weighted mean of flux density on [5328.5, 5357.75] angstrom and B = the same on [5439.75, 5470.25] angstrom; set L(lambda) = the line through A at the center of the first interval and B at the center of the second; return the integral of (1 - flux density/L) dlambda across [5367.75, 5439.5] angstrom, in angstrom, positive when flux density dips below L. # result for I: 1.5 angstrom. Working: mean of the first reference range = 4.87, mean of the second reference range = 4.58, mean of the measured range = 4.62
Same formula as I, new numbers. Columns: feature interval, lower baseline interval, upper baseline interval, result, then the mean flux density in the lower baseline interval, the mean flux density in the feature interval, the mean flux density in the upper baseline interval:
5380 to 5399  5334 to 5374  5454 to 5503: 0.57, 4.98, 4.73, 4.6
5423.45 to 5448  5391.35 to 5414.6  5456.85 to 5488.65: 0.65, 4.5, 4.41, 4.57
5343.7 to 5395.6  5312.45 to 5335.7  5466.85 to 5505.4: -4.20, 4.59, 4.94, 4.51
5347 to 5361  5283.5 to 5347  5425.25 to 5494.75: -1.53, 4.69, 5.12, 4.44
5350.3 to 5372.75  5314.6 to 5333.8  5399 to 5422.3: -2.75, 4.49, 5.13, 4.68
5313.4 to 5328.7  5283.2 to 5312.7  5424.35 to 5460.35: 0.67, 4.76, 4.5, 4.41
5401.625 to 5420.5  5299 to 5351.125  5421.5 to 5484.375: -1.48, 4.66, 4.83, 4.4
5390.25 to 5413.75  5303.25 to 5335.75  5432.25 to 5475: 0.72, 4.69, 4.46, 4.56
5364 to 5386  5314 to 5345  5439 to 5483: -1.84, 4.61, 4.96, 4.51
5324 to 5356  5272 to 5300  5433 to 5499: -1.40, 4.64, 4.81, 4.53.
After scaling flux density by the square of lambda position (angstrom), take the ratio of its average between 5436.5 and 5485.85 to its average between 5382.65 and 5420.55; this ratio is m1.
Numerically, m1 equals 0.97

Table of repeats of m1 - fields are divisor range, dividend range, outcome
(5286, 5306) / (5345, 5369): 1.10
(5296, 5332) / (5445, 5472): 1.03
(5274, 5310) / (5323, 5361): 1.07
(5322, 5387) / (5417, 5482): 0.93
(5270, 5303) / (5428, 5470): 1.04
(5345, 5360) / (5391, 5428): 0.93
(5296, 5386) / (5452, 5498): 0.99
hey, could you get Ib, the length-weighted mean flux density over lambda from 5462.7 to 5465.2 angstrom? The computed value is 4.97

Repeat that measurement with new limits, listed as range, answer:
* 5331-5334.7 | 4.88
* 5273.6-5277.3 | 4.91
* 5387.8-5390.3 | 5.14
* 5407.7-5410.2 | 4.69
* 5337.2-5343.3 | 4.48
